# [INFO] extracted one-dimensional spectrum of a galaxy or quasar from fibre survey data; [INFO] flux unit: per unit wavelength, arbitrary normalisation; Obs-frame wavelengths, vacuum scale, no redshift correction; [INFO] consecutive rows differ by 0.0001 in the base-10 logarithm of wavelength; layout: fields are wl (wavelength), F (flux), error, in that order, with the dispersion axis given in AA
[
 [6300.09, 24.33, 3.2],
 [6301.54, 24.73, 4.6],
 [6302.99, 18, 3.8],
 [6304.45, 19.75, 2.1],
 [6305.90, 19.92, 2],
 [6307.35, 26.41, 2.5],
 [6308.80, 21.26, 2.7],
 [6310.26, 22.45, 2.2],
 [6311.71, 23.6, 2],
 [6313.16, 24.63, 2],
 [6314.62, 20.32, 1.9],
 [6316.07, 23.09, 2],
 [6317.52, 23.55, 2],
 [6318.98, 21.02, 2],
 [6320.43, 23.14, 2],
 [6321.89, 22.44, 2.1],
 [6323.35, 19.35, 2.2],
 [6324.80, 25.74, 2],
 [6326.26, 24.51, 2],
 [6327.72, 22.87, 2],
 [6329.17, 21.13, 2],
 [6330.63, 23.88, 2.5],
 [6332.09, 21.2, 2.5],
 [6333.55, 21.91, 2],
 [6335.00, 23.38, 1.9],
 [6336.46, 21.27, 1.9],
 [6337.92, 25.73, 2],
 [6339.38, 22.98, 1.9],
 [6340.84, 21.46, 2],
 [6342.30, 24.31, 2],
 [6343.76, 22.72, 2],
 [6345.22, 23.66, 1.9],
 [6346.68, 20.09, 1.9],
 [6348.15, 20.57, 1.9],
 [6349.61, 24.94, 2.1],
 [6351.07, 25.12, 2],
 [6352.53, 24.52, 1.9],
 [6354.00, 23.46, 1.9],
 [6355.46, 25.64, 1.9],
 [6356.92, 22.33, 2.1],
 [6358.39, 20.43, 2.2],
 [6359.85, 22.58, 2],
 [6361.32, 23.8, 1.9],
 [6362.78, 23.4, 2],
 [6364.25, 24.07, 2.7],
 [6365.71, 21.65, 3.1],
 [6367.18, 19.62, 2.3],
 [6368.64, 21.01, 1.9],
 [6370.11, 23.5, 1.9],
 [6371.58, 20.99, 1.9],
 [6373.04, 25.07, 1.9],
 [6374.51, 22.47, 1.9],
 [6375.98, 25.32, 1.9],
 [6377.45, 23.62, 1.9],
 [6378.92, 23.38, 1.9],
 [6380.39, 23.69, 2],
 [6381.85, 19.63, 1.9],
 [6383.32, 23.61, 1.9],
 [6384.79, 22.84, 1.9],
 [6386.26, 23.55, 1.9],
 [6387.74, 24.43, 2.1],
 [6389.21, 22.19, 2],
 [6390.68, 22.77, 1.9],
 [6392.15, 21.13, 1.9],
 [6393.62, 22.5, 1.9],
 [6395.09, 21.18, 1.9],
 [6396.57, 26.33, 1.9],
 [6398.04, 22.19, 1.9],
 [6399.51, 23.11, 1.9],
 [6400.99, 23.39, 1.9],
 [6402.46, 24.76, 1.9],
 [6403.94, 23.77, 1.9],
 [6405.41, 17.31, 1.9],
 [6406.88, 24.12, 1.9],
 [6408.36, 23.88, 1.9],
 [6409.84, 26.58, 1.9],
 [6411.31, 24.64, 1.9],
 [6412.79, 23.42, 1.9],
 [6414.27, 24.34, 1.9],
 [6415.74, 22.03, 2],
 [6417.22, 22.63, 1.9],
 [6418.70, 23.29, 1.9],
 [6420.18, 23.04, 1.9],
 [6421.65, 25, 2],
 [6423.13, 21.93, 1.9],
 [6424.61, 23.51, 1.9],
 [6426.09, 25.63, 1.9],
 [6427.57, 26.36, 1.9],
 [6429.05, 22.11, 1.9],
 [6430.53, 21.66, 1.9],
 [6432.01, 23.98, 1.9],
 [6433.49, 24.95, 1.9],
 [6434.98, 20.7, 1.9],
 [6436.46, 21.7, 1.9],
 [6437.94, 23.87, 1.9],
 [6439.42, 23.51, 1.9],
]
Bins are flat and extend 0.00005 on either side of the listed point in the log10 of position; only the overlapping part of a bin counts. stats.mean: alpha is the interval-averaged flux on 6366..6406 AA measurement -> 22.7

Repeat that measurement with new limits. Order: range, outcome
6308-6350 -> 22.6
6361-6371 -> 22.4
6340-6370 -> 22.8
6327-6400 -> 22.9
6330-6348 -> 22.6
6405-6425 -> 23.4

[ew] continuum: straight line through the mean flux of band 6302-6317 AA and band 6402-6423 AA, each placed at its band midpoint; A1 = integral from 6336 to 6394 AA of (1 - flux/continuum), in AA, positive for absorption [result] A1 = -0.4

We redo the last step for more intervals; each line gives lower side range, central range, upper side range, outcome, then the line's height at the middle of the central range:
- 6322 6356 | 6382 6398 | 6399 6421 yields 0.3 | 23.3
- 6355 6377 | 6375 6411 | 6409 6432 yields 0.2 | 23.3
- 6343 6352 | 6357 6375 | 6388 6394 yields 0.2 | 22.7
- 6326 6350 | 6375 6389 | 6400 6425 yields -0.1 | 23.1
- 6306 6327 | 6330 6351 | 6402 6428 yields 0.2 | 23.1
